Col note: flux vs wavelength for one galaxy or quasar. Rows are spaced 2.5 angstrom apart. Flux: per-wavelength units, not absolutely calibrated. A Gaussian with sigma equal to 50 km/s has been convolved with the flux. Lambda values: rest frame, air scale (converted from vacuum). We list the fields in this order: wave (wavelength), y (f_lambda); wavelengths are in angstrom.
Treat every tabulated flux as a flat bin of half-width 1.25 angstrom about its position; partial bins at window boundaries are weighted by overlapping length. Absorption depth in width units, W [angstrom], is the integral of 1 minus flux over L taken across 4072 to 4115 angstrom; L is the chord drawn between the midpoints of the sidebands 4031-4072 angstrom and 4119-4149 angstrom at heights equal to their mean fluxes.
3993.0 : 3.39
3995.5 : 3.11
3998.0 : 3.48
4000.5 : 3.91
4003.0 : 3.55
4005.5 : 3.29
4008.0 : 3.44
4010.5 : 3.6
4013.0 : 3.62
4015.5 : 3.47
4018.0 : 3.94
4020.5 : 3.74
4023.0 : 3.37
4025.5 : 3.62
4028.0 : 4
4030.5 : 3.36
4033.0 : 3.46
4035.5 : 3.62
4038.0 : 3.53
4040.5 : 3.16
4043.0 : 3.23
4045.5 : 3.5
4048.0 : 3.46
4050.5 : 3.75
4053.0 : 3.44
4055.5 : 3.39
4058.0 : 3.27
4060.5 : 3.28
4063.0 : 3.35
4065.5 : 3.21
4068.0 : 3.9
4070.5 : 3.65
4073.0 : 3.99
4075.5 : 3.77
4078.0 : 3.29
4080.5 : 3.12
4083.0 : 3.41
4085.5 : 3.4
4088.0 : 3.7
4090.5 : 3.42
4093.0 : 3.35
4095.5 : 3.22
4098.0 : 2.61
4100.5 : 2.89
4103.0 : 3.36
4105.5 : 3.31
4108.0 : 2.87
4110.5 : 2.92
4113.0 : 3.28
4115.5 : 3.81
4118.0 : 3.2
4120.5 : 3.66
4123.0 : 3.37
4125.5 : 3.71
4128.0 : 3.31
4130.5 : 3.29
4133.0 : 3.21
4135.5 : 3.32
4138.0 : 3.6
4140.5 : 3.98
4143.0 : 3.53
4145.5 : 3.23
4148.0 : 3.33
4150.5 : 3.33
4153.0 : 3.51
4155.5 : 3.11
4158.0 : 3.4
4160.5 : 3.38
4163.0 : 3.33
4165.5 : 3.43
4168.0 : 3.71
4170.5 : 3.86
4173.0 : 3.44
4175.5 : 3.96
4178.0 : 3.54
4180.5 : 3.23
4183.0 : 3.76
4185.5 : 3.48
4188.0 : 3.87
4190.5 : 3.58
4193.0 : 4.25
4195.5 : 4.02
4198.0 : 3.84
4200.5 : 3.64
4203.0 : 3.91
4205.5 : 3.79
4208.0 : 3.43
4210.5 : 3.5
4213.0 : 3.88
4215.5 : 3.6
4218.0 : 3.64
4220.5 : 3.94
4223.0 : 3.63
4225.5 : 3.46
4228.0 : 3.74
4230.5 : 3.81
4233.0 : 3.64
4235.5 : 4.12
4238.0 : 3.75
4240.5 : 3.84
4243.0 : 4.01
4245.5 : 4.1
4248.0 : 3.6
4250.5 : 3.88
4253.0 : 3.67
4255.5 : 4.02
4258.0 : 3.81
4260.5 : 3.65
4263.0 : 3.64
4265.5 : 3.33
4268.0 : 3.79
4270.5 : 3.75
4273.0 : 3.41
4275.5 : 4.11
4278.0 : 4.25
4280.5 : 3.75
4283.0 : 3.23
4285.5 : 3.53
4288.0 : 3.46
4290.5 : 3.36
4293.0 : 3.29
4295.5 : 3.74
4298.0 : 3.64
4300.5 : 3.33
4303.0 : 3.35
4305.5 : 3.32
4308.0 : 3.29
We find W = 2.02 angstrom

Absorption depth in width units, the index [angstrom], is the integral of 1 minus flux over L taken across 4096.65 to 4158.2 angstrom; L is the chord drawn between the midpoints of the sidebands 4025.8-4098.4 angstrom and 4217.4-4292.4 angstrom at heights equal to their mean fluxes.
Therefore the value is 3.88 angstrom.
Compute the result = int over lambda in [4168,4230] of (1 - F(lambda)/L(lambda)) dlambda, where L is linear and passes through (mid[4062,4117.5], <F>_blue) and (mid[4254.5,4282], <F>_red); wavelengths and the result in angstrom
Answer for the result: -1.8 angstrom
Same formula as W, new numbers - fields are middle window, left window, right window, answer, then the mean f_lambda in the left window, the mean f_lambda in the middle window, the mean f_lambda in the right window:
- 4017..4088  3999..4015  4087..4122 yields -1.9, 3.56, 3.51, 3.25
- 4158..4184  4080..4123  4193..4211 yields 0.5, 3.27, 3.55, 3.78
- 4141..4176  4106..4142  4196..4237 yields 0.5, 3.39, 3.47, 3.73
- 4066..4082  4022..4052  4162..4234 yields -0.2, 3.51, 3.6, 3.69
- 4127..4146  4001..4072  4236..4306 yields 0.7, 3.51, 3.44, 3.67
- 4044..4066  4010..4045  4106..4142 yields 0.6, 3.55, 3.41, 3.39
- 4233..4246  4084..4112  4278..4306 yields -2.0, 3.19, 3.92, 3.49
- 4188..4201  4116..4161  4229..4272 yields -1.0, 3.42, 3.88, 3.79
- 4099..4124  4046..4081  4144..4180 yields 1.6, 3.5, 3.26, 3.46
